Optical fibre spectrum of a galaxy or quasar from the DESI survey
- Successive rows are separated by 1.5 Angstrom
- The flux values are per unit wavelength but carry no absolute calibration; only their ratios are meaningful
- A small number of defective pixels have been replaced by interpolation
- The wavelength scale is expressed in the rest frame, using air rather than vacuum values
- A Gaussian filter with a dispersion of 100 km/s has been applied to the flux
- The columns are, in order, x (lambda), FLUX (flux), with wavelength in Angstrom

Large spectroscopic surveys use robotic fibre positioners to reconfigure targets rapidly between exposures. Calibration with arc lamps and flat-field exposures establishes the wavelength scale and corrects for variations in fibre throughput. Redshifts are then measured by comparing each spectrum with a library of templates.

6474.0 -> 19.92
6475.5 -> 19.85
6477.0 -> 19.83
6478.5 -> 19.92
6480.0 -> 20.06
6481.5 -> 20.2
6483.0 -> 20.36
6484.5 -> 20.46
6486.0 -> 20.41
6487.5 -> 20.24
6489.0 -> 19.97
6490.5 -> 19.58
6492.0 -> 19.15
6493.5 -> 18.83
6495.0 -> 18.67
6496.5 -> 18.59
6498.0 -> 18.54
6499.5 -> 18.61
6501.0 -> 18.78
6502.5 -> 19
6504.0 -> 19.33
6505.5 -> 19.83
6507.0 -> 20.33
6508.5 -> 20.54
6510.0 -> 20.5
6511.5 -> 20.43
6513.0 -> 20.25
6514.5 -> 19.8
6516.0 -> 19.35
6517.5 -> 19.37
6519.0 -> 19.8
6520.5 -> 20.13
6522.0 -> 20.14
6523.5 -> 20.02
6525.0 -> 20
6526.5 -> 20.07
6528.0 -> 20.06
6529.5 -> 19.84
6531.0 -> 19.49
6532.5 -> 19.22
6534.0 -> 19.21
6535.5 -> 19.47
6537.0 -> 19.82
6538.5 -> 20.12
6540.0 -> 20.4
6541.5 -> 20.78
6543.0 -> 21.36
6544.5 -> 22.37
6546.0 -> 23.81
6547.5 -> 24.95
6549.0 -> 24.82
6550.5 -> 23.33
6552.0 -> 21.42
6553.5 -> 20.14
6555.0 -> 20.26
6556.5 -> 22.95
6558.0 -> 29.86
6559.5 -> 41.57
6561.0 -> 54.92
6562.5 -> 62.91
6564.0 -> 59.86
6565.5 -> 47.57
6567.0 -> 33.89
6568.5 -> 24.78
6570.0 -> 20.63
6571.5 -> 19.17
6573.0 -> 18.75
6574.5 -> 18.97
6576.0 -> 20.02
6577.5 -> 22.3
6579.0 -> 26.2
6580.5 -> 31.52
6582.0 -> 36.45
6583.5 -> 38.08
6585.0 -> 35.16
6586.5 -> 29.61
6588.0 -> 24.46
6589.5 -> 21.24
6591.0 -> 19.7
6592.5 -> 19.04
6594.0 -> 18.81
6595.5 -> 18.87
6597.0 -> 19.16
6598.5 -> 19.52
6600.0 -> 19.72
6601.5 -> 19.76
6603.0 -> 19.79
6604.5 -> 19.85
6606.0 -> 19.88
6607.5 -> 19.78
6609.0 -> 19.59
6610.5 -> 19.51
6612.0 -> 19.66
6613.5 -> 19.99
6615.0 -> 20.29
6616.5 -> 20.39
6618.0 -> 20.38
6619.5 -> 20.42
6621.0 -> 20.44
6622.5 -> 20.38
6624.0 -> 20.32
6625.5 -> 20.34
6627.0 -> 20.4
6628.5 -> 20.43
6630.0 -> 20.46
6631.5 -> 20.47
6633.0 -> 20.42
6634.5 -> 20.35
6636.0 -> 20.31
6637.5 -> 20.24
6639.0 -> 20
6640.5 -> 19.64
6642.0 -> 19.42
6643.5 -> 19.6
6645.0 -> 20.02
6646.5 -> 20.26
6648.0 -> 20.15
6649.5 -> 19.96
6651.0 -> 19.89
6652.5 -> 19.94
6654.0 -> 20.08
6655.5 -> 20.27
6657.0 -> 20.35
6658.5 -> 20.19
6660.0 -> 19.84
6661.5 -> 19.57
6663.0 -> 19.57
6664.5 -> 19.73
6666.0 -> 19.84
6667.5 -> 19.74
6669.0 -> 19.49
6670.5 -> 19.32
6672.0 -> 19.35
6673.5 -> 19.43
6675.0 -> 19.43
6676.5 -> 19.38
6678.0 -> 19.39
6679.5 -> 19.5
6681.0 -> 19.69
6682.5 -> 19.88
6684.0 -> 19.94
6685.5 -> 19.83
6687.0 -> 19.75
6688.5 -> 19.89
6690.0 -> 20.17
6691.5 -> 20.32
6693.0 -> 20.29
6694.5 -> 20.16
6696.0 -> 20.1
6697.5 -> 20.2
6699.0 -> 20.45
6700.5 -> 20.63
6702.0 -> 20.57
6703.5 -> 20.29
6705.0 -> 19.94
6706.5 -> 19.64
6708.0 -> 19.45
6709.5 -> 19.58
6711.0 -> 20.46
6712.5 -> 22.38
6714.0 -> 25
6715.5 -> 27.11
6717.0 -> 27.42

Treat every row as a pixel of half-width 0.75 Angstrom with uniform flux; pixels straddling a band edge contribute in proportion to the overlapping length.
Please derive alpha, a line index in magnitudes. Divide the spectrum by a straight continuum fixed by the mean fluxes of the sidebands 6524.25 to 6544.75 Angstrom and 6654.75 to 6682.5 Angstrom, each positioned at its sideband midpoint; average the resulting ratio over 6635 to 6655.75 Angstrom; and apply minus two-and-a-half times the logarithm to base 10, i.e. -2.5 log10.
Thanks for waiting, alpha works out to -0.01 mag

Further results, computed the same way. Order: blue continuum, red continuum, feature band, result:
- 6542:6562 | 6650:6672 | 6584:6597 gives 0.063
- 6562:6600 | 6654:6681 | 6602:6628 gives 0.221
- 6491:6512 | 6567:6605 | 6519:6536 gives 0.045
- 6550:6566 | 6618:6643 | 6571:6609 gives 0.272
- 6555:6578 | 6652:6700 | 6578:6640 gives 0.260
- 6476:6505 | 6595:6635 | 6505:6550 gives -0.049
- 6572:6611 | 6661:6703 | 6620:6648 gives 0.067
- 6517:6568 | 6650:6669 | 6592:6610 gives 0.185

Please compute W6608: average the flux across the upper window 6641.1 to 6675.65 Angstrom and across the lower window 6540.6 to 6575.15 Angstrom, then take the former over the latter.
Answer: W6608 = 0.7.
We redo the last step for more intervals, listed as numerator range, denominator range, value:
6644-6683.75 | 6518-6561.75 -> 0.86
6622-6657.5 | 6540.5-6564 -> 0.67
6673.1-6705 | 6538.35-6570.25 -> 0.66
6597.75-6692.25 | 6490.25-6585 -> 0.82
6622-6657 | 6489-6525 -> 1.03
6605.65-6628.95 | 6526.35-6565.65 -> 0.74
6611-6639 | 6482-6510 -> 1.04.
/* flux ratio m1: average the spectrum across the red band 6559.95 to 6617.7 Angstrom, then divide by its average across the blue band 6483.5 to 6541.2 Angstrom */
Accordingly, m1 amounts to 1.34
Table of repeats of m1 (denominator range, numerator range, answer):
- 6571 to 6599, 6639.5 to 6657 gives 0.83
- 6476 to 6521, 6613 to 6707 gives 1.02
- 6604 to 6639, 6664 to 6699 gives 0.98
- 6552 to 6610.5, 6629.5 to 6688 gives 0.73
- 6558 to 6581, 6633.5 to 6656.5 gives 0.60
